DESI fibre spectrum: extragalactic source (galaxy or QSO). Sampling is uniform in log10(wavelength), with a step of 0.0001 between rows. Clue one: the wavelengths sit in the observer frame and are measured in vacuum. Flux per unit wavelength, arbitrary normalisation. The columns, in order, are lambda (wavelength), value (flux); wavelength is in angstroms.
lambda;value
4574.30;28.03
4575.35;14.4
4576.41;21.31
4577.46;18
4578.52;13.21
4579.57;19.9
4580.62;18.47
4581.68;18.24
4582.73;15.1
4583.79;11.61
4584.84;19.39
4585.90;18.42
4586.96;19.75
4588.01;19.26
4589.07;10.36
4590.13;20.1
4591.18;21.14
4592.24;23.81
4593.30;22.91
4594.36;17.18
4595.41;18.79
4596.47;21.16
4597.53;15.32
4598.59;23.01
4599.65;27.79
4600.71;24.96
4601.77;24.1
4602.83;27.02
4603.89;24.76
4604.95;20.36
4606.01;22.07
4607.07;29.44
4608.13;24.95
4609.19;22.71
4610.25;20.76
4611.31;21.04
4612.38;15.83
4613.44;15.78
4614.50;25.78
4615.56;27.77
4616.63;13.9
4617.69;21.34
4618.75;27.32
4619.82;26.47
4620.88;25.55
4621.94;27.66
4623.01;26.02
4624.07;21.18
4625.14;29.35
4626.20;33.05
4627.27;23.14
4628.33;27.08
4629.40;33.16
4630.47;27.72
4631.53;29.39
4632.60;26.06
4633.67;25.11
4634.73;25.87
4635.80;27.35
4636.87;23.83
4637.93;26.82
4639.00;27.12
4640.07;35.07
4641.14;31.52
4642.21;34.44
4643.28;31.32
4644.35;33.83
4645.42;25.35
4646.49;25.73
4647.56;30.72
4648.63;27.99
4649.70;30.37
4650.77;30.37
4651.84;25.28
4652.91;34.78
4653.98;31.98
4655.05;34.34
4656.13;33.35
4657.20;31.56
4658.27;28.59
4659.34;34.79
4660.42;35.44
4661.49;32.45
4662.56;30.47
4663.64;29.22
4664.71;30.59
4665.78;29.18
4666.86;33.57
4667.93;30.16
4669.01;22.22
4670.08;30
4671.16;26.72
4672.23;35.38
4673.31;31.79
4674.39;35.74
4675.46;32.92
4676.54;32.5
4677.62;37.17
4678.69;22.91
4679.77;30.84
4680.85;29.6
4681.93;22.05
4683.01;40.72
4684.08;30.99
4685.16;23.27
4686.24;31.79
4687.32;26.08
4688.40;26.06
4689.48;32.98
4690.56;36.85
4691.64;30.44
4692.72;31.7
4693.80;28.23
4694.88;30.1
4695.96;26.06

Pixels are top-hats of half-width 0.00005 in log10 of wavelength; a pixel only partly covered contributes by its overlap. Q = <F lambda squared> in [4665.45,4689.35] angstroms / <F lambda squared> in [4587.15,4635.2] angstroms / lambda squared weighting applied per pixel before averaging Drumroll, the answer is 1.32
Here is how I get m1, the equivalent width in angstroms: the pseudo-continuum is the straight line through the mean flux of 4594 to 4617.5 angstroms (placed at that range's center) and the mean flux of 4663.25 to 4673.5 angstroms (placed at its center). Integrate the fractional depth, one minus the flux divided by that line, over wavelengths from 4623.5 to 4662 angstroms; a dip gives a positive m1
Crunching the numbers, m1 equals -4.2 angstroms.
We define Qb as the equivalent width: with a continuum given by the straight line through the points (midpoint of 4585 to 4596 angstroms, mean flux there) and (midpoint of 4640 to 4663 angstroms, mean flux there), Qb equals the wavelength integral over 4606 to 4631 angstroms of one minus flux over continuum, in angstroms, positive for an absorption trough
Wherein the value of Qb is 0.18 angstroms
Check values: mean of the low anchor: 19.2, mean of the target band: 24.6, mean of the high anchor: 31.3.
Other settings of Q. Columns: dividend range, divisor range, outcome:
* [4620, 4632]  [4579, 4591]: 1.61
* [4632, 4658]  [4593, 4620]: 1.35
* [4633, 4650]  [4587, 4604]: 1.39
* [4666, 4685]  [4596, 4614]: 1.41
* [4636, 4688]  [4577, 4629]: 1.44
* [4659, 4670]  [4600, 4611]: 1.31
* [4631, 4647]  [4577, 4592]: 1.68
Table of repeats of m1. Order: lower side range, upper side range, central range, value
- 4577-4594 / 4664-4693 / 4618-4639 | -2.73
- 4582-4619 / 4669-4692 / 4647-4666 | -2.42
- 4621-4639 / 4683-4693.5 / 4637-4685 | -3.09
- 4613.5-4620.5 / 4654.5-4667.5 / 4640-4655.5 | -0.75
